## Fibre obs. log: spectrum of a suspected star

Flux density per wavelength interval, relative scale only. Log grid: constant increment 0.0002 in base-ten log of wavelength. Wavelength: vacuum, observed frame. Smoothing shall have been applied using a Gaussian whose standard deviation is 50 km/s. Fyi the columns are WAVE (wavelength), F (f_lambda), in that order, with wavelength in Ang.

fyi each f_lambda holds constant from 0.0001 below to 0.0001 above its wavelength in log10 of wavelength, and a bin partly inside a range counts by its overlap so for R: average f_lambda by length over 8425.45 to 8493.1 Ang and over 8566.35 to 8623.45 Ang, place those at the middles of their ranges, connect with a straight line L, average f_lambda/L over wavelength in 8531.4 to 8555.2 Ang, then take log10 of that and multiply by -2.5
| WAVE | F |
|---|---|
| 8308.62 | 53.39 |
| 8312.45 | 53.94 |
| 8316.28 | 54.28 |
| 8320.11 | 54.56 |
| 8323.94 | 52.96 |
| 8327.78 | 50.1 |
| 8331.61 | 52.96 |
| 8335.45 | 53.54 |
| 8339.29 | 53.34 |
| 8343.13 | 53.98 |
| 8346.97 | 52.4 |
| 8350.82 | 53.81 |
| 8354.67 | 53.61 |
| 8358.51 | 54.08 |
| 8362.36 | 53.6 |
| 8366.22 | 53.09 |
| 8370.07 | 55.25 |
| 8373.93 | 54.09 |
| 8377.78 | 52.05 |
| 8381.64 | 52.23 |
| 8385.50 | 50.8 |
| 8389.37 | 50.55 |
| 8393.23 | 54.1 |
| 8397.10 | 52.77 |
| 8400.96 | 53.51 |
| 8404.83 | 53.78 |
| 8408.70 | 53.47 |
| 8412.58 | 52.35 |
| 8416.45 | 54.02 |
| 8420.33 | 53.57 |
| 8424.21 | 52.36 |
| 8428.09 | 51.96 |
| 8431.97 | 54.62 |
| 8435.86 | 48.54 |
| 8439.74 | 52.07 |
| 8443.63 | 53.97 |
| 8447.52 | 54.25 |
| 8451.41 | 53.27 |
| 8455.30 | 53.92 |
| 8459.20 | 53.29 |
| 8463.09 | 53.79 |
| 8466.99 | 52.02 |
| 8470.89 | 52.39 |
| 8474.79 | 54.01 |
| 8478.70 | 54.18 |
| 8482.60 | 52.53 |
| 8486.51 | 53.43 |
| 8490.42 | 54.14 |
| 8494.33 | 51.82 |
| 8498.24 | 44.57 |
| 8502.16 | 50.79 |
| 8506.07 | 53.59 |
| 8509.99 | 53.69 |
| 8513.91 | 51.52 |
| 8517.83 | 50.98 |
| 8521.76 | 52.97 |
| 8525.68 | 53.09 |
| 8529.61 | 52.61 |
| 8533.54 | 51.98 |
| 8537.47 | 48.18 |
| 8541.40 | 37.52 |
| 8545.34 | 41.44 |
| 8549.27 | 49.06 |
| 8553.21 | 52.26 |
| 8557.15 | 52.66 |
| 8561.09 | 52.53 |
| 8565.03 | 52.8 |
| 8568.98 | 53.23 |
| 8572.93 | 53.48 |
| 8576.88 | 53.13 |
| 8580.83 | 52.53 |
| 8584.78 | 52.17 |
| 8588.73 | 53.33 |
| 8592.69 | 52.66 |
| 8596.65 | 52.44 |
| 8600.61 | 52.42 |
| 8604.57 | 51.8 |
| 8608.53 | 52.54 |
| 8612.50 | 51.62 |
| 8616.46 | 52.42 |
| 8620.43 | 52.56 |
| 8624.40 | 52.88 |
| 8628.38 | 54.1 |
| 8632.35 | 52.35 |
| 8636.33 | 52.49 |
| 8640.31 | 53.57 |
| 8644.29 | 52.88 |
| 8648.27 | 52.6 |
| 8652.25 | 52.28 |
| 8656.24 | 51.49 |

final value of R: 0.131 mag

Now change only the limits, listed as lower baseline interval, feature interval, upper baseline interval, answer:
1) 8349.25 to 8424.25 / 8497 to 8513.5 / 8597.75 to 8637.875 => 0.04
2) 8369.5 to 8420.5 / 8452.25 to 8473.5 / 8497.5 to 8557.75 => -0.04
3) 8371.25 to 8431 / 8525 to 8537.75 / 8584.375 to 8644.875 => 0.02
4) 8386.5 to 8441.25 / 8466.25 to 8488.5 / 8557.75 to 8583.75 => -0.01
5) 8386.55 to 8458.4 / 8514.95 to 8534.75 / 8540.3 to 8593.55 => -0.02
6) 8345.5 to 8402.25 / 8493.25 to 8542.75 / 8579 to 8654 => 0.05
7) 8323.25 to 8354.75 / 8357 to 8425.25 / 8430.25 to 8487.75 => 0.00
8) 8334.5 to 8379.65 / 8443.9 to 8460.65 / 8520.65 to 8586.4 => -0.03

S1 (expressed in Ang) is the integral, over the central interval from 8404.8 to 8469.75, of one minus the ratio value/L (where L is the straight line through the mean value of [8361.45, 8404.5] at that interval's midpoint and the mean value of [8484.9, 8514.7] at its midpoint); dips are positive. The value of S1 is -0.8 Ang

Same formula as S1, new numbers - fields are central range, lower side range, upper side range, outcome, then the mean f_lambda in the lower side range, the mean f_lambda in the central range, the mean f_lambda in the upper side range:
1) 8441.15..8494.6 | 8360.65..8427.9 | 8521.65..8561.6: -2.4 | 53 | 53.4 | 49.2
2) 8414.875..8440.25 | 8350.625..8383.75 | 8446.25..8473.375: 0.4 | 53.5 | 52.4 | 53.3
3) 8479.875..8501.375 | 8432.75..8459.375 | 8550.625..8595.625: 0.6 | 52.8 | 51.4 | 52.7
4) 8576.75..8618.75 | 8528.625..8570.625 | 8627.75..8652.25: -1.0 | 49.4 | 52.4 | 52.9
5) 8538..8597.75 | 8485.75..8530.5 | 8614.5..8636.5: 1.9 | 51.9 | 50.7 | 52.8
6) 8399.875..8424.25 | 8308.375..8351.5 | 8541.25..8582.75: -0.5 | 53.2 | 53.3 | 50.6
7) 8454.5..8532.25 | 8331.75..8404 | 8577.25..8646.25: 0.7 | 53.2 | 52.4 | 52.6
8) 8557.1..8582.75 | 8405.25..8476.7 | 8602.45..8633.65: -0.1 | 53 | 52.9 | 52.5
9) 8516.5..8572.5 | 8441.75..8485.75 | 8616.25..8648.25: 3.2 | 53.4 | 50.2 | 52.9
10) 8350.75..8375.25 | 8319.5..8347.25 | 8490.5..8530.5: -0.6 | 52.9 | 53.9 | 51.7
